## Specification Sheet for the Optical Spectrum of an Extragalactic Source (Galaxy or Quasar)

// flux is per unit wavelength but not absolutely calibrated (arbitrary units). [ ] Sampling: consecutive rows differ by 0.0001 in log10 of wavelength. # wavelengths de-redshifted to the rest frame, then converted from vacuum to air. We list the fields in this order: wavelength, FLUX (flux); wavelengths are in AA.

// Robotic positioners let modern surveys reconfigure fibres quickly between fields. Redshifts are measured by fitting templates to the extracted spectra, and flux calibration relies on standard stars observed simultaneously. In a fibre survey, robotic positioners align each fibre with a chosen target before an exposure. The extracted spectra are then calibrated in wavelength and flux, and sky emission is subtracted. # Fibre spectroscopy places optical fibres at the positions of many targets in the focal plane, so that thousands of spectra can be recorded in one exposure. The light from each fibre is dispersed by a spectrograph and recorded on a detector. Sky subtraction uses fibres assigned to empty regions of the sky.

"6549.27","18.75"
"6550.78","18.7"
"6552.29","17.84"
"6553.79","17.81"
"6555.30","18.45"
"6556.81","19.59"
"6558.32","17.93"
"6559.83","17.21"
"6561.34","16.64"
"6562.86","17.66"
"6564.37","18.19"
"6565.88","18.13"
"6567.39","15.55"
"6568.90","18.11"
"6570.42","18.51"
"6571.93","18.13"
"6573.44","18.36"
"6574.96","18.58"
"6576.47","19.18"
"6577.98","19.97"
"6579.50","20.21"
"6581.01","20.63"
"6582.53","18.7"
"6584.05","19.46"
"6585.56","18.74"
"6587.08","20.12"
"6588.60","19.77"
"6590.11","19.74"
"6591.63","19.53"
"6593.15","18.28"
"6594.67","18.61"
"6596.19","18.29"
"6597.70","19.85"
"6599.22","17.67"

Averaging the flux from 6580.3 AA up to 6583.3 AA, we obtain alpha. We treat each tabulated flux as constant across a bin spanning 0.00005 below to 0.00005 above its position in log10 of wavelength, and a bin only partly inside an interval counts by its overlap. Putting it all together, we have 19.6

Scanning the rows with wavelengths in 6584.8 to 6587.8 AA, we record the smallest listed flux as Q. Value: 18.74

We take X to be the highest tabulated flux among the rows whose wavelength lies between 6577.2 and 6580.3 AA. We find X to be 20.21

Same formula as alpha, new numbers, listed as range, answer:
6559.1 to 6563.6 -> 17.1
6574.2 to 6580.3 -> 19.5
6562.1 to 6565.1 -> 17.9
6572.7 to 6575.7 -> 18.4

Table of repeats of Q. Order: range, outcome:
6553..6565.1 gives 16.64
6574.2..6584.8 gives 18.58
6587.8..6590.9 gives 19.74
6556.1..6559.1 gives 17.93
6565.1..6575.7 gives 15.55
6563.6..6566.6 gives 18.13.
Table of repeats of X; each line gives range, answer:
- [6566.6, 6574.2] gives 18.51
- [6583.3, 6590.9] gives 20.12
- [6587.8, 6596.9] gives 19.77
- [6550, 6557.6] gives 19.59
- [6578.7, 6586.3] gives 20.63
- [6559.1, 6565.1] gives 18.19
